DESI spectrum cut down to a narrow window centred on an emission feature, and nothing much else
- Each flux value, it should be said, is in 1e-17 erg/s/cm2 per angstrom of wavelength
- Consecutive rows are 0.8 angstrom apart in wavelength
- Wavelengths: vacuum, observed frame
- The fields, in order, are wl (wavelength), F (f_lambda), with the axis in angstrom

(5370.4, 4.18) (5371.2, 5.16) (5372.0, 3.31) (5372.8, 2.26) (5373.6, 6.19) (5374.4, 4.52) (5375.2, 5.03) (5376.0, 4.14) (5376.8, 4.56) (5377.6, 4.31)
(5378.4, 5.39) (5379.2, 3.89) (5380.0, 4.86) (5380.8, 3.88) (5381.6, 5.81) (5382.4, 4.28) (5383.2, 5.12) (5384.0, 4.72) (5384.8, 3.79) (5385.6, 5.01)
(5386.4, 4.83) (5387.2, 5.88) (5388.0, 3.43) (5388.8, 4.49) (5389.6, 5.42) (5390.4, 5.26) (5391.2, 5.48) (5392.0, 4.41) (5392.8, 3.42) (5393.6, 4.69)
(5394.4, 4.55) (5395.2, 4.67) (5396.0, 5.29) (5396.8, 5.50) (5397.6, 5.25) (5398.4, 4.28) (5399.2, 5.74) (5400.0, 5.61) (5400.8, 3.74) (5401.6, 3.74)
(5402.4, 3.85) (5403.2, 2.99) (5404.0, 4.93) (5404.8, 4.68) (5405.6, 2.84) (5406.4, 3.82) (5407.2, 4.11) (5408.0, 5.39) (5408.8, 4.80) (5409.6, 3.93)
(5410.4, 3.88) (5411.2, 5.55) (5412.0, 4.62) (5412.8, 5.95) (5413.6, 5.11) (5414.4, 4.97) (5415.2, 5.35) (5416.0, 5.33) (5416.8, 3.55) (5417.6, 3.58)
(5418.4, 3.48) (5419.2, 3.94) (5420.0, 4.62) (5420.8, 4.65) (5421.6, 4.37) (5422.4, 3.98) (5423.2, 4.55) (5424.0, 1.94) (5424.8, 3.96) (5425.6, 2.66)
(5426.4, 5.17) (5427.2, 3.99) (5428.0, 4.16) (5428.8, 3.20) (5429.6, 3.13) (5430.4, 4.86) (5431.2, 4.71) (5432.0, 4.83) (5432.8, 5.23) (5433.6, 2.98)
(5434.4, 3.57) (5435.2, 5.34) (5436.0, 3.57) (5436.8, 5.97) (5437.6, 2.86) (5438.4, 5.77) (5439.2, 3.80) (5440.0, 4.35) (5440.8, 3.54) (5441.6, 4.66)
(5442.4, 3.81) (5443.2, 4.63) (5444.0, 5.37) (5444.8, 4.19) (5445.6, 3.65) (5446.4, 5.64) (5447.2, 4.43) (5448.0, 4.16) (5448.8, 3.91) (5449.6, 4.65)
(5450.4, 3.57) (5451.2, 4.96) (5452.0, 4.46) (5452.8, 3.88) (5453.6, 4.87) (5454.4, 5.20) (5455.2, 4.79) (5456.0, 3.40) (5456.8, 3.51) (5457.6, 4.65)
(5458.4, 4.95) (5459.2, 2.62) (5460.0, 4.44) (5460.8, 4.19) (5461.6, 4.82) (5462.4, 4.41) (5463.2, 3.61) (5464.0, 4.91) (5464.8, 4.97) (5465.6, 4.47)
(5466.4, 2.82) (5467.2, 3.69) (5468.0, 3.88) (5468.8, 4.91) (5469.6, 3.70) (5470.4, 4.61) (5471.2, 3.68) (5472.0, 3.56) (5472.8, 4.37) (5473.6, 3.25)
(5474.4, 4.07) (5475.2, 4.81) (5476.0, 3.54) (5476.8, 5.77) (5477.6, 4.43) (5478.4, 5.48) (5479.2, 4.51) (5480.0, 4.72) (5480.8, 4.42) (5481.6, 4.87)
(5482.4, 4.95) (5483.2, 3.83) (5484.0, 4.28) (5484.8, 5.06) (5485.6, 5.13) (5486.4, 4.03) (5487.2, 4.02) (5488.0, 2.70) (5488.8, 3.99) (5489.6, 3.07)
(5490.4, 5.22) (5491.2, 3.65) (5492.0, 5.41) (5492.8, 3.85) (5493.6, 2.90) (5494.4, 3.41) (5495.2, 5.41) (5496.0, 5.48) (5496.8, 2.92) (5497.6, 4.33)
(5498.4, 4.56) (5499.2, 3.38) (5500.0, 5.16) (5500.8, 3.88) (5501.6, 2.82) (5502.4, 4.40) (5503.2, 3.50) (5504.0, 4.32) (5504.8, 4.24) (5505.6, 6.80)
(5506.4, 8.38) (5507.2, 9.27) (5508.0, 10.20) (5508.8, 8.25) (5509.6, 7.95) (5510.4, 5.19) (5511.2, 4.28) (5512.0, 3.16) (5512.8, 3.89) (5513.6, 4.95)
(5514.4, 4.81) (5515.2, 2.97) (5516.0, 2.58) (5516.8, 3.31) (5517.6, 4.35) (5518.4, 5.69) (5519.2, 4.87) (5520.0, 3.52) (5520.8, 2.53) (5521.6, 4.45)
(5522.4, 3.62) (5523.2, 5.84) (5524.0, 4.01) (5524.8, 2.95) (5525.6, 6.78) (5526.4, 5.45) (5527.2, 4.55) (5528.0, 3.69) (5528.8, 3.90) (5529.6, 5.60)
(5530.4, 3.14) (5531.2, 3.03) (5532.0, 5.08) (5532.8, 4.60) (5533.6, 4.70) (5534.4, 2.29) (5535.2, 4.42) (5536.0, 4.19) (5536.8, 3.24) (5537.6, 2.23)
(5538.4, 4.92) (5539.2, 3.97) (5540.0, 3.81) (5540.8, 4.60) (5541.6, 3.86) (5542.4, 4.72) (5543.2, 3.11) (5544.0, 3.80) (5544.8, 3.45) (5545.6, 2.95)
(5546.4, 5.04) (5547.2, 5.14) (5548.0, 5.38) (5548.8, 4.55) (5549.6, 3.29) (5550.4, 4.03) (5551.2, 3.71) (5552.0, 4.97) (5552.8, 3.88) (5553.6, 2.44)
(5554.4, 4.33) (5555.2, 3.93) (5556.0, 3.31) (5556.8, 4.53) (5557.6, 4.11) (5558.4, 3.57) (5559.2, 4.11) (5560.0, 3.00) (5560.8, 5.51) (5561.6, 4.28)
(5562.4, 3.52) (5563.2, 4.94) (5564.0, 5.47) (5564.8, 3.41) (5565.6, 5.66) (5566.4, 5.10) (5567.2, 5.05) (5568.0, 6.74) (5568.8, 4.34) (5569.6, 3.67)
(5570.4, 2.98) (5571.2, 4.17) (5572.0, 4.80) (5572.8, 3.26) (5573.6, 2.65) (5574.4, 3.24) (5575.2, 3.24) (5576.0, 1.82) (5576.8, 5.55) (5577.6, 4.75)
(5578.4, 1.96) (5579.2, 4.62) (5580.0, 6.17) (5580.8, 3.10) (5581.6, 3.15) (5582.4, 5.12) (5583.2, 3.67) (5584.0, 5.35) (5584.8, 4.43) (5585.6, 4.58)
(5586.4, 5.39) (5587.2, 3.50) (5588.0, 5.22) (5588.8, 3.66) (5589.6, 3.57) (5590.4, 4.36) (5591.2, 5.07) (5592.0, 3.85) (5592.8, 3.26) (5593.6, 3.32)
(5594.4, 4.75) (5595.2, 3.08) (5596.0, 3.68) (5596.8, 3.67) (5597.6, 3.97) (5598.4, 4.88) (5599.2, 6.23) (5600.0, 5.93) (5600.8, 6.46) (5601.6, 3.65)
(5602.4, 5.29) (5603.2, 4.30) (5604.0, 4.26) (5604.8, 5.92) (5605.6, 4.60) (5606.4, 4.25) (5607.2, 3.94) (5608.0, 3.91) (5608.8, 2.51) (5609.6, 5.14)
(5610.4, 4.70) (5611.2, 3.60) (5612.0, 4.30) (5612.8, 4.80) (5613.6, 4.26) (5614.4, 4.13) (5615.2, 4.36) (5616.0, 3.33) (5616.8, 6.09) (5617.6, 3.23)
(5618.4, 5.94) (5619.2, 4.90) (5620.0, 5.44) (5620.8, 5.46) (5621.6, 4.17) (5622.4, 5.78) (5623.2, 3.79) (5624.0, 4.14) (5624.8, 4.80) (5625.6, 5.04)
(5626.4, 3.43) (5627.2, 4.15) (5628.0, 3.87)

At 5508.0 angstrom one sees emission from H-beta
